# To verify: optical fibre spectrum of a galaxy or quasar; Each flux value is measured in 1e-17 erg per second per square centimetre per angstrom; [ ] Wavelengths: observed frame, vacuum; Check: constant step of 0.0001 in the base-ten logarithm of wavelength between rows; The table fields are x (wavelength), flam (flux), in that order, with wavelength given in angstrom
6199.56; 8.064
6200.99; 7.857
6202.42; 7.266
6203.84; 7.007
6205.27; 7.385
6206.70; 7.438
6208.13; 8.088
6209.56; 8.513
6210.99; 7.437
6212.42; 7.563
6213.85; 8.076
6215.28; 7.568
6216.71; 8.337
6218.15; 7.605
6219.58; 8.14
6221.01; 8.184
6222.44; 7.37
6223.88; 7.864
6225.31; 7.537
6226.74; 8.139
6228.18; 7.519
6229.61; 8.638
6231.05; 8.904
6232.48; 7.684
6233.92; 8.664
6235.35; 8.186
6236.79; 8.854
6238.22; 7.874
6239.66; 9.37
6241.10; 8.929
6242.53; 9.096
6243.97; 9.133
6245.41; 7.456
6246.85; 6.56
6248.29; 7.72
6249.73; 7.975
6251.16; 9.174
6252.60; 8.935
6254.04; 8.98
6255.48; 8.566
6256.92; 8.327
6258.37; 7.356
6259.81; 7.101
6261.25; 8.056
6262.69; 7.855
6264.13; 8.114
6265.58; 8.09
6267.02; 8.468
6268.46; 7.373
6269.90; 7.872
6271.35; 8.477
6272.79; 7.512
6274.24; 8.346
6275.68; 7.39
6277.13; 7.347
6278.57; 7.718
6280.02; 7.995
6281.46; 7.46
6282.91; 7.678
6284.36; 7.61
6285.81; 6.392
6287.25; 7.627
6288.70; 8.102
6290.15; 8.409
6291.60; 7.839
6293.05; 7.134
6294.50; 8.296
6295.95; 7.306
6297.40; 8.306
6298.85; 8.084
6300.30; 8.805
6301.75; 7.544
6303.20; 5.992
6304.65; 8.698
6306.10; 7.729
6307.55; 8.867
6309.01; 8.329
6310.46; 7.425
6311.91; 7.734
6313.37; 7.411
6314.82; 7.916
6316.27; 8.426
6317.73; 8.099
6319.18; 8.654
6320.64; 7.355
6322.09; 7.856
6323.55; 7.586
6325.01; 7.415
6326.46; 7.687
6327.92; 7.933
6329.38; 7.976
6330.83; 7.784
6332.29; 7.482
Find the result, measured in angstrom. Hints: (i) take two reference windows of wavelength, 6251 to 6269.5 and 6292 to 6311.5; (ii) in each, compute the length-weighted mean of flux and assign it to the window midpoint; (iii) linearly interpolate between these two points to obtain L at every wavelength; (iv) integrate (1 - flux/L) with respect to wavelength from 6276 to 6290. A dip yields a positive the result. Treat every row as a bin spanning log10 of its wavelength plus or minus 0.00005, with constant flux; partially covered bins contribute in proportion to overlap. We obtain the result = 0.7 angstrom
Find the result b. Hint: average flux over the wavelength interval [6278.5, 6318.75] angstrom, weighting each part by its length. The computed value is 7.83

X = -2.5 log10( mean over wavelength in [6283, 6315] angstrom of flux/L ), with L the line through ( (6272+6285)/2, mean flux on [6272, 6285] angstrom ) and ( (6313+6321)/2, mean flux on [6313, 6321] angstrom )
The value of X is 0.010 mag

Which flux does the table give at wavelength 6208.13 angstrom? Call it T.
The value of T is 8.088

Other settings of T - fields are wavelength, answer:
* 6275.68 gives 7.39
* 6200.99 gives 7.857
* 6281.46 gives 7.46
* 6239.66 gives 9.37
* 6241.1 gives 8.929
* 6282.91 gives 7.678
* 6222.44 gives 7.37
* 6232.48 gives 7.684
